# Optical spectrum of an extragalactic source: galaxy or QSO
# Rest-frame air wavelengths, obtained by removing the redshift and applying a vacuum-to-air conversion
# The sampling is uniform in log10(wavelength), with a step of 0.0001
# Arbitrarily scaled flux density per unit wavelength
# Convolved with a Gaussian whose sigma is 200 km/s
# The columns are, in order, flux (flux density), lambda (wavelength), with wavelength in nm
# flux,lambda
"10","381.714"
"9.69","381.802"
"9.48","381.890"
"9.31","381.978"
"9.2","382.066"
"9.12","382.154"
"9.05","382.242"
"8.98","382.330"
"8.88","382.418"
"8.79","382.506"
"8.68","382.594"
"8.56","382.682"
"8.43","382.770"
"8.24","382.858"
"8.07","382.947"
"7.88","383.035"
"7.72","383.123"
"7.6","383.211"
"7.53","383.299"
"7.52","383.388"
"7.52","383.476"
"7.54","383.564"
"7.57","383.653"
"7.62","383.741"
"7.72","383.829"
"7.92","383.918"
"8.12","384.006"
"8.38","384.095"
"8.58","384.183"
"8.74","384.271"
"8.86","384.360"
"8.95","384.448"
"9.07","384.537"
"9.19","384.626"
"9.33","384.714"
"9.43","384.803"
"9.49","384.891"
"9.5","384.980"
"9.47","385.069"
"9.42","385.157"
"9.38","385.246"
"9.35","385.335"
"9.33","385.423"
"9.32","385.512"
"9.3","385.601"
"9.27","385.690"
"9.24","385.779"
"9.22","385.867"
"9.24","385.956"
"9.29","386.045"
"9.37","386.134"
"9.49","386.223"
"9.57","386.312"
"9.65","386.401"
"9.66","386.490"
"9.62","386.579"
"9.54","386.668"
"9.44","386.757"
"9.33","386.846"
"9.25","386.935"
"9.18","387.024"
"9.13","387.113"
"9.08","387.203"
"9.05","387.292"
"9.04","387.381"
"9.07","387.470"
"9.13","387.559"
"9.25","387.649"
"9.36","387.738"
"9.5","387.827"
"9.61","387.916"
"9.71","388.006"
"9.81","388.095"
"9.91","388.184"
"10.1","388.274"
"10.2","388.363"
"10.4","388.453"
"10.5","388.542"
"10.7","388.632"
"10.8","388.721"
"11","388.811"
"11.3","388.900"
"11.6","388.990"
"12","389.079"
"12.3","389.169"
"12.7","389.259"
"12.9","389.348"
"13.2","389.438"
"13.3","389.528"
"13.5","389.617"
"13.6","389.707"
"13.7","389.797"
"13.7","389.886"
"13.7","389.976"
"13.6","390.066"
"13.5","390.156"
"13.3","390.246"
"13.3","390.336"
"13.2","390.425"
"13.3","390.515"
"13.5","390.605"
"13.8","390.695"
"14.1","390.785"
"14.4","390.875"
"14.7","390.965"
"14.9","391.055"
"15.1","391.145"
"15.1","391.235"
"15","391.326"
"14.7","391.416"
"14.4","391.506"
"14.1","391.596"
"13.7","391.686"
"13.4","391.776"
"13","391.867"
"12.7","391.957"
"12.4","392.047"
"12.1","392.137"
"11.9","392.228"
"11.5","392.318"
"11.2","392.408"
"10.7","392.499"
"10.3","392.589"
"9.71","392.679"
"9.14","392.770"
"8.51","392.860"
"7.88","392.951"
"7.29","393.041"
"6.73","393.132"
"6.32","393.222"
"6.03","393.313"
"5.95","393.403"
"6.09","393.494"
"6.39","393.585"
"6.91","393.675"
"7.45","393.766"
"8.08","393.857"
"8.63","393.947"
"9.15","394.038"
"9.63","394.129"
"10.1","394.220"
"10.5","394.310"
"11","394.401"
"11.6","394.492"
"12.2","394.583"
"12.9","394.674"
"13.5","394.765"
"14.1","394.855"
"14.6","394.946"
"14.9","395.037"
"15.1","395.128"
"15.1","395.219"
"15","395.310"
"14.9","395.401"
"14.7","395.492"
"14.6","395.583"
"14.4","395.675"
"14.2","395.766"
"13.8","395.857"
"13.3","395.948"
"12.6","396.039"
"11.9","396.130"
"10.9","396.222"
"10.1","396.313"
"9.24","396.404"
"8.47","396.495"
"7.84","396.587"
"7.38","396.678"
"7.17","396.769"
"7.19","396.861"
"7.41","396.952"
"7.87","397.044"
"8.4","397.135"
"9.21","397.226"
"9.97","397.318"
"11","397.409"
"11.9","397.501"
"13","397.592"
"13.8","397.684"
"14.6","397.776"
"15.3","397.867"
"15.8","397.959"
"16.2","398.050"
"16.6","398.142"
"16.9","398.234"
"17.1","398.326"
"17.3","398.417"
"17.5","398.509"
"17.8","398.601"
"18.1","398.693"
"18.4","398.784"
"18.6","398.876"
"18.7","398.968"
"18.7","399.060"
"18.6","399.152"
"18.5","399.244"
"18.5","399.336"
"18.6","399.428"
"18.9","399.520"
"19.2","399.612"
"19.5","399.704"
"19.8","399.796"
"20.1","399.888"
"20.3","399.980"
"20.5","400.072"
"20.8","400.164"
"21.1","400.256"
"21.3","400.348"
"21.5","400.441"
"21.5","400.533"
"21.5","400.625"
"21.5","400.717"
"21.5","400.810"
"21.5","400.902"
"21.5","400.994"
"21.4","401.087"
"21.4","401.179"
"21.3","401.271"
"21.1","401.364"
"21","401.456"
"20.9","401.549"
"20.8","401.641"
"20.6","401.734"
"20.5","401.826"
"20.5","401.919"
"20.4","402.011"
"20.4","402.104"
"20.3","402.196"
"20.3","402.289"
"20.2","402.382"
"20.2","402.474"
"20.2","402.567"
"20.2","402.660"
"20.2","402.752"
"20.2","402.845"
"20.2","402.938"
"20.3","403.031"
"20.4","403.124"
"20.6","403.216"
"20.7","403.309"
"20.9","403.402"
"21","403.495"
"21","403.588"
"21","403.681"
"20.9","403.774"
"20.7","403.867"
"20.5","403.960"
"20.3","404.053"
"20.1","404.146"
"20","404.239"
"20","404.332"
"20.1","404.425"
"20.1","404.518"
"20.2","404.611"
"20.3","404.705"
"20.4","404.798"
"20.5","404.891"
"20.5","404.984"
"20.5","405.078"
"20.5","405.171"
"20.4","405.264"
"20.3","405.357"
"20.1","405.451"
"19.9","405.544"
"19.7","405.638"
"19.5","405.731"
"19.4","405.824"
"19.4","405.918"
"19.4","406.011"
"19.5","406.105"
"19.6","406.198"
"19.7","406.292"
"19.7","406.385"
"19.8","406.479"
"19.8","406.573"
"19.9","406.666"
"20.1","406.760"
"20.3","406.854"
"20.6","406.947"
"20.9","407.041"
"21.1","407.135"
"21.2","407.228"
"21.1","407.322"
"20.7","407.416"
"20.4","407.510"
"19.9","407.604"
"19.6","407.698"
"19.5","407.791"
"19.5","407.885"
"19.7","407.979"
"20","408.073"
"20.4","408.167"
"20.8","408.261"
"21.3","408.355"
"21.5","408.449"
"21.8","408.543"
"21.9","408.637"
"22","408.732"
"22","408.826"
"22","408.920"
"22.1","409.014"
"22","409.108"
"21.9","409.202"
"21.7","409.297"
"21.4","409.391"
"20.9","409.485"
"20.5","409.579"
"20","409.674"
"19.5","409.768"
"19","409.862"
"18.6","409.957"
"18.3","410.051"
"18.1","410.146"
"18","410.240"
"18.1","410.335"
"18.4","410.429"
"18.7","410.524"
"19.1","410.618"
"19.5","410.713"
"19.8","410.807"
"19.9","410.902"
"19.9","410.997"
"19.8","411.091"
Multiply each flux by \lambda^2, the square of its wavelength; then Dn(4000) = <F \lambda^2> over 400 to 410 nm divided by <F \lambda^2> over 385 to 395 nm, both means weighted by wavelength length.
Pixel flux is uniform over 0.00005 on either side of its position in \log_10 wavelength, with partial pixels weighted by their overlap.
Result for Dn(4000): 2.04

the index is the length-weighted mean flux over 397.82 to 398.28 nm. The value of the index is 16.2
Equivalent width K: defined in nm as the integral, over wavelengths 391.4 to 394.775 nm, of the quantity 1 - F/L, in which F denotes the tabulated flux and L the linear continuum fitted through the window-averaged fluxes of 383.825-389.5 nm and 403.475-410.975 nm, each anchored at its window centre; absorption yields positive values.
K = 0.73 nm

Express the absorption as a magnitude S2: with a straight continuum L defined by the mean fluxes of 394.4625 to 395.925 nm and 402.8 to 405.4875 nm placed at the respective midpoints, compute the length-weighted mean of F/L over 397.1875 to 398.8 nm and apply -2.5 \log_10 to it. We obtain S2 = 0.080 mag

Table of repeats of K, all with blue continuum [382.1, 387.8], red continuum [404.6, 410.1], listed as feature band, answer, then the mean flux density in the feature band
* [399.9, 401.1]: -0.31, 21.2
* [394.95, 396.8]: 0.26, 12.4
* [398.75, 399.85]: -0.18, 18.8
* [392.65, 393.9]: 0.56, 7.28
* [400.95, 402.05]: -0.23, 21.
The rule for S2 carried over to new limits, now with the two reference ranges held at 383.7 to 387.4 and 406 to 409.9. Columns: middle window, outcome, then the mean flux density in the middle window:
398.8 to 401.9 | -0.212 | 20.3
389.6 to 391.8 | -0.188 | 14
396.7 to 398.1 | 0.335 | 11.2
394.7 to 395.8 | -0.036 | 14.6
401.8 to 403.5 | -0.142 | 20.4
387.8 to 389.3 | -0.004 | 10.7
